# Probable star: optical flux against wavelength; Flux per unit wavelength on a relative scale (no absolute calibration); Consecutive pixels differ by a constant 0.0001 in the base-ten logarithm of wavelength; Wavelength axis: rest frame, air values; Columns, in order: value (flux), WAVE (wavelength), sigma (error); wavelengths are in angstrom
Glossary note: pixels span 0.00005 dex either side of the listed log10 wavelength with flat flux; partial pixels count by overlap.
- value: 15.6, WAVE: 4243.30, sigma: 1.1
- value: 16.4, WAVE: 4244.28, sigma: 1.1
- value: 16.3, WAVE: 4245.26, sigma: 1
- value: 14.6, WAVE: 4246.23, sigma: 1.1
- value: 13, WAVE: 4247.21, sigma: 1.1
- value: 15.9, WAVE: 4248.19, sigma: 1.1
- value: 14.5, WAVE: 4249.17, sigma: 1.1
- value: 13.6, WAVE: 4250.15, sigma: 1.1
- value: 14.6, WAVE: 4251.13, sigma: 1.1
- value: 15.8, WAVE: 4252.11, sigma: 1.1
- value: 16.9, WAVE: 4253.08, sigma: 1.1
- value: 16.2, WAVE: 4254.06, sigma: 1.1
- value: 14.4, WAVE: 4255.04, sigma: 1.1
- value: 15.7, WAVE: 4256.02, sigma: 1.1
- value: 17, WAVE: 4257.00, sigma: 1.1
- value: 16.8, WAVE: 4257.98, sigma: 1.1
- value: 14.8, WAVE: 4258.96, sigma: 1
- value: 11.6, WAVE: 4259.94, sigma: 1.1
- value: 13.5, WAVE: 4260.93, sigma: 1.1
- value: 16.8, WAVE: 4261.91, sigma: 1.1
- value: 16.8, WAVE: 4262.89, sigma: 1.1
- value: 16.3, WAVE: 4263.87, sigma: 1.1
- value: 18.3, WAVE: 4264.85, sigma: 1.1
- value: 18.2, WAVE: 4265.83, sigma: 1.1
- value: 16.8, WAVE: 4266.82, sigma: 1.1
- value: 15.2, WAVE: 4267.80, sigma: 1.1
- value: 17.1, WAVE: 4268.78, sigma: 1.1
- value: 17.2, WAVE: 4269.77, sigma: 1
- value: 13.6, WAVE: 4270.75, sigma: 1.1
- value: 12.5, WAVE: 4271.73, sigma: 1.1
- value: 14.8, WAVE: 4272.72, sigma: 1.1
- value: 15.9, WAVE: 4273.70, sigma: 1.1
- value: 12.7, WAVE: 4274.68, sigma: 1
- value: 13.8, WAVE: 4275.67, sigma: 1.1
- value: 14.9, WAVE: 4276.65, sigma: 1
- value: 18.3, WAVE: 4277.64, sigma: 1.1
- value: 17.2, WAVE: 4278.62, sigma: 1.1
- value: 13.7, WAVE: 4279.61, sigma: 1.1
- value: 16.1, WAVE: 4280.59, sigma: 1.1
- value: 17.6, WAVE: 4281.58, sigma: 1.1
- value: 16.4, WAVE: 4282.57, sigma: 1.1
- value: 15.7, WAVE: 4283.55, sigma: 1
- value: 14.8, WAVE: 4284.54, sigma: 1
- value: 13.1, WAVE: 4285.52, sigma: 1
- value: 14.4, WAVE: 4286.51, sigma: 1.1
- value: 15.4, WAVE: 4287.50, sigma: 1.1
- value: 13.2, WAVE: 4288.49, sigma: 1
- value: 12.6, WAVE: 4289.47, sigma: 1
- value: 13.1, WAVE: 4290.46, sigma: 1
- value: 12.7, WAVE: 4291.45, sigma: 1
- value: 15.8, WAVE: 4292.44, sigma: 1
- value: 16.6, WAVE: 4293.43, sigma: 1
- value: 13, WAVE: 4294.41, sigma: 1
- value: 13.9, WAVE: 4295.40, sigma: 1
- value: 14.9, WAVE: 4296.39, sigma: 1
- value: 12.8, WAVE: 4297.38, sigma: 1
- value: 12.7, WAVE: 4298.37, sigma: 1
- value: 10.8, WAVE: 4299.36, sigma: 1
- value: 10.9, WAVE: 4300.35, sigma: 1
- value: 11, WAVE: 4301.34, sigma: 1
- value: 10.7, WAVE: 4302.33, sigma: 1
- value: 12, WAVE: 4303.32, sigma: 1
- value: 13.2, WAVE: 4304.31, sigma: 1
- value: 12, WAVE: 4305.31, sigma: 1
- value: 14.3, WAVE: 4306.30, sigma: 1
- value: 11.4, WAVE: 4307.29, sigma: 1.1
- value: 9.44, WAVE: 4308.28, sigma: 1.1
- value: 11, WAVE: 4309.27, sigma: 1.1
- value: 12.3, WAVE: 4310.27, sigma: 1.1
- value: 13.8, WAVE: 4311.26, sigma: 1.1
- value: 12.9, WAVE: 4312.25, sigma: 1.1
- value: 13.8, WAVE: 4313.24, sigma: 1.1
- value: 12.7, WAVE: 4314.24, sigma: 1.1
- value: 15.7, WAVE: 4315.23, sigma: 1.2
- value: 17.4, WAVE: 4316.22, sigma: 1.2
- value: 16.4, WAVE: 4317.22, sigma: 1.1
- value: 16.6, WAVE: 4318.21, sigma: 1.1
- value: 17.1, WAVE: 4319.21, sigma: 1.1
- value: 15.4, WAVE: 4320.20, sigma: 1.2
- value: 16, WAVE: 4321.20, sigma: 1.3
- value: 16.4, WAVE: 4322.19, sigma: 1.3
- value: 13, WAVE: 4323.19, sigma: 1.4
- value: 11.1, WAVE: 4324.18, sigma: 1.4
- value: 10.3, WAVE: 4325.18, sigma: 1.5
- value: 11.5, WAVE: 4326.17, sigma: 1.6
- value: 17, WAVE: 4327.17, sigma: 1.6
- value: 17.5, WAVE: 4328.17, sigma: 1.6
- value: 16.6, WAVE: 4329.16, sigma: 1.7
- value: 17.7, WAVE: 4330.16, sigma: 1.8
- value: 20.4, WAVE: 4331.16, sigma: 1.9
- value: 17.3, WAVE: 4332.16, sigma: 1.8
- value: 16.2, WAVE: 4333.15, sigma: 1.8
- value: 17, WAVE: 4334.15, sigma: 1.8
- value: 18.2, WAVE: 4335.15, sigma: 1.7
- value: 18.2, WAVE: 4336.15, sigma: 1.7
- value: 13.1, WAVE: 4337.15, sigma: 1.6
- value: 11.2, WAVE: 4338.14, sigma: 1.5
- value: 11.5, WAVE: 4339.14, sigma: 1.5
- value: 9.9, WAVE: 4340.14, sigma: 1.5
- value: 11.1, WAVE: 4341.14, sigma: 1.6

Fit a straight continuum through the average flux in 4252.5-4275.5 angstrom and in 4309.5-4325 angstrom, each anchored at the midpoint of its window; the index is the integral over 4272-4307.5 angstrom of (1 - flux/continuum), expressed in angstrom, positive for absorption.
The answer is 2.7 angstrom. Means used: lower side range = 15.6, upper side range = 14.5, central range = 14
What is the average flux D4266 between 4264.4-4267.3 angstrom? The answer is 17.7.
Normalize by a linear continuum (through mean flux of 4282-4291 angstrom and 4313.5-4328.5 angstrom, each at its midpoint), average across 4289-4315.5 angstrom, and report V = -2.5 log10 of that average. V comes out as 0.14 mag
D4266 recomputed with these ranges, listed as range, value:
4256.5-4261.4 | 14.7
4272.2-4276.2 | 14.3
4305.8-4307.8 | 12.9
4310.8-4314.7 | 13.3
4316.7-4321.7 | 16.3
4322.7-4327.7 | 12.6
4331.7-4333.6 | 16.8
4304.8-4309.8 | 11.6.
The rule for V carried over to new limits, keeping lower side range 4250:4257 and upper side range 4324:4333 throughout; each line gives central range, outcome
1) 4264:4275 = -0.01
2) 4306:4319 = 0.14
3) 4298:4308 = 0.30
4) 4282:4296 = 0.09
